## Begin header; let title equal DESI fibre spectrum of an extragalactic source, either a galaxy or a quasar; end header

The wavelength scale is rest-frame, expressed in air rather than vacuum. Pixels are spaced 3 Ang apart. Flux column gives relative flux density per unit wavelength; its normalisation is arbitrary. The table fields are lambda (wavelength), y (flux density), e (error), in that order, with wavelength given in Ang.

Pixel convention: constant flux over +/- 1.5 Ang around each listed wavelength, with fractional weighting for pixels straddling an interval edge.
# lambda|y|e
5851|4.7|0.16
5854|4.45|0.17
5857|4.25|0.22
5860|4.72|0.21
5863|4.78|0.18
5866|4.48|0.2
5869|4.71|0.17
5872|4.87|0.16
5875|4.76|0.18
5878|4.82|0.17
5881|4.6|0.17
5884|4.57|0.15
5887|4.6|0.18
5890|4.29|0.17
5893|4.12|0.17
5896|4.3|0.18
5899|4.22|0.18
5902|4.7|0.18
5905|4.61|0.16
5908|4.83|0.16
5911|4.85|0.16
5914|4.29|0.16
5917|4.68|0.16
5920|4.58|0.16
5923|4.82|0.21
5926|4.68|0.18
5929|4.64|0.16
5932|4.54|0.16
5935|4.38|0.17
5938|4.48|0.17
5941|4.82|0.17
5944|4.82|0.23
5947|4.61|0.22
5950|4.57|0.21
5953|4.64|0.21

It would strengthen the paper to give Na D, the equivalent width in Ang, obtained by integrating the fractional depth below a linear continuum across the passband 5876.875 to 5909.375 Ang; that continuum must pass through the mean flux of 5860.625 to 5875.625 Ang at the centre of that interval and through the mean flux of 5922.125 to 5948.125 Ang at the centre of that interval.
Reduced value 1.2 Ang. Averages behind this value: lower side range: 4.72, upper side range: 4.64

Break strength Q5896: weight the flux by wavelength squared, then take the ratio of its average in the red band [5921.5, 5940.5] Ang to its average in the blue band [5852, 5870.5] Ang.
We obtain 1.03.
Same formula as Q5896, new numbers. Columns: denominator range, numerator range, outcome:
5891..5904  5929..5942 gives 1.06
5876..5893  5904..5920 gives 1.03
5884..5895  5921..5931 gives 1.09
